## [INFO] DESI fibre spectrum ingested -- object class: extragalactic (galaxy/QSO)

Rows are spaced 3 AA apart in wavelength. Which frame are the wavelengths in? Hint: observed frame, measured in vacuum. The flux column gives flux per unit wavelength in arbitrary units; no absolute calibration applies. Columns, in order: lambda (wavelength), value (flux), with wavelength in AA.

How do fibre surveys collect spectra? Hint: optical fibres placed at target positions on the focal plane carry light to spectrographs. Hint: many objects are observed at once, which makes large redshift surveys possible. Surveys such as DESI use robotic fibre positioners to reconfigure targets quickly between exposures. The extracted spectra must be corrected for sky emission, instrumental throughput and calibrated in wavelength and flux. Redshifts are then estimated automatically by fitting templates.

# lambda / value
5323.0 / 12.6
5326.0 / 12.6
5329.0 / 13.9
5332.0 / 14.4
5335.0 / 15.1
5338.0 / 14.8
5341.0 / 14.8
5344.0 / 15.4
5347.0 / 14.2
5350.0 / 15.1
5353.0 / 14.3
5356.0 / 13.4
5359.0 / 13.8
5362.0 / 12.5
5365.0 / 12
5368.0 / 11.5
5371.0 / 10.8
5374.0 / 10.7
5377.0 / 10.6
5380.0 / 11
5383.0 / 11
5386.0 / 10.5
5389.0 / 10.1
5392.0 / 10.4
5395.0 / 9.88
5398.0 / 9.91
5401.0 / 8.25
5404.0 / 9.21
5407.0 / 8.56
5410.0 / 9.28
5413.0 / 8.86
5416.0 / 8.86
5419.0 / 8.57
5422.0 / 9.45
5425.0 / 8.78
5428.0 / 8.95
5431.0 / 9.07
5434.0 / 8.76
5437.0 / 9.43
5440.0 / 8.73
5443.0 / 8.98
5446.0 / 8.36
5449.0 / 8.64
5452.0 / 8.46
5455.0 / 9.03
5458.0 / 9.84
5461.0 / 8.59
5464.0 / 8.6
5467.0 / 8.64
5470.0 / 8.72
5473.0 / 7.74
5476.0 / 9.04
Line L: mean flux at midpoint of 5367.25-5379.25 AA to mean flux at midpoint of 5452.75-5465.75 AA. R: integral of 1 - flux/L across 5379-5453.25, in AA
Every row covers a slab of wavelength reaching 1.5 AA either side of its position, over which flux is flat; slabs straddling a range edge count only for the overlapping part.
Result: 4.94 AA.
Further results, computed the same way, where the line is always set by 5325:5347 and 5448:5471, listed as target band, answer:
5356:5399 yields 4.9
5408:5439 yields 4.3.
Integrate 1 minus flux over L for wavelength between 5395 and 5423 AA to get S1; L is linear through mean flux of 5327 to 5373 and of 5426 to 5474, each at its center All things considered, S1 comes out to 4.6 AA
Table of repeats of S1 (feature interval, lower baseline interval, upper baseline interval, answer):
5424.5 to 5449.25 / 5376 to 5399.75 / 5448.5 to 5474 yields 1.1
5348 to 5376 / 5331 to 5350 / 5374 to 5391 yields 0.1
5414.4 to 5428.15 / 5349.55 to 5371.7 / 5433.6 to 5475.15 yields 1.7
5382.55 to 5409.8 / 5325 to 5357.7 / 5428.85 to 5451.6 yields 3.9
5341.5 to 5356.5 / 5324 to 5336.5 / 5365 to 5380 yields -2.3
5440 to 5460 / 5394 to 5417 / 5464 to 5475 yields -0.6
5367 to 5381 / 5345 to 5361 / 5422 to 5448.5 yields 2.1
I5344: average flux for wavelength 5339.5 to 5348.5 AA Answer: 14.8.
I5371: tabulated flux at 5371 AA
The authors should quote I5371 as 10.8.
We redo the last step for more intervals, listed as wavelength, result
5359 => 13.8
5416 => 8.86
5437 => 9.43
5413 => 8.86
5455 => 9.03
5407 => 8.56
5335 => 15.1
